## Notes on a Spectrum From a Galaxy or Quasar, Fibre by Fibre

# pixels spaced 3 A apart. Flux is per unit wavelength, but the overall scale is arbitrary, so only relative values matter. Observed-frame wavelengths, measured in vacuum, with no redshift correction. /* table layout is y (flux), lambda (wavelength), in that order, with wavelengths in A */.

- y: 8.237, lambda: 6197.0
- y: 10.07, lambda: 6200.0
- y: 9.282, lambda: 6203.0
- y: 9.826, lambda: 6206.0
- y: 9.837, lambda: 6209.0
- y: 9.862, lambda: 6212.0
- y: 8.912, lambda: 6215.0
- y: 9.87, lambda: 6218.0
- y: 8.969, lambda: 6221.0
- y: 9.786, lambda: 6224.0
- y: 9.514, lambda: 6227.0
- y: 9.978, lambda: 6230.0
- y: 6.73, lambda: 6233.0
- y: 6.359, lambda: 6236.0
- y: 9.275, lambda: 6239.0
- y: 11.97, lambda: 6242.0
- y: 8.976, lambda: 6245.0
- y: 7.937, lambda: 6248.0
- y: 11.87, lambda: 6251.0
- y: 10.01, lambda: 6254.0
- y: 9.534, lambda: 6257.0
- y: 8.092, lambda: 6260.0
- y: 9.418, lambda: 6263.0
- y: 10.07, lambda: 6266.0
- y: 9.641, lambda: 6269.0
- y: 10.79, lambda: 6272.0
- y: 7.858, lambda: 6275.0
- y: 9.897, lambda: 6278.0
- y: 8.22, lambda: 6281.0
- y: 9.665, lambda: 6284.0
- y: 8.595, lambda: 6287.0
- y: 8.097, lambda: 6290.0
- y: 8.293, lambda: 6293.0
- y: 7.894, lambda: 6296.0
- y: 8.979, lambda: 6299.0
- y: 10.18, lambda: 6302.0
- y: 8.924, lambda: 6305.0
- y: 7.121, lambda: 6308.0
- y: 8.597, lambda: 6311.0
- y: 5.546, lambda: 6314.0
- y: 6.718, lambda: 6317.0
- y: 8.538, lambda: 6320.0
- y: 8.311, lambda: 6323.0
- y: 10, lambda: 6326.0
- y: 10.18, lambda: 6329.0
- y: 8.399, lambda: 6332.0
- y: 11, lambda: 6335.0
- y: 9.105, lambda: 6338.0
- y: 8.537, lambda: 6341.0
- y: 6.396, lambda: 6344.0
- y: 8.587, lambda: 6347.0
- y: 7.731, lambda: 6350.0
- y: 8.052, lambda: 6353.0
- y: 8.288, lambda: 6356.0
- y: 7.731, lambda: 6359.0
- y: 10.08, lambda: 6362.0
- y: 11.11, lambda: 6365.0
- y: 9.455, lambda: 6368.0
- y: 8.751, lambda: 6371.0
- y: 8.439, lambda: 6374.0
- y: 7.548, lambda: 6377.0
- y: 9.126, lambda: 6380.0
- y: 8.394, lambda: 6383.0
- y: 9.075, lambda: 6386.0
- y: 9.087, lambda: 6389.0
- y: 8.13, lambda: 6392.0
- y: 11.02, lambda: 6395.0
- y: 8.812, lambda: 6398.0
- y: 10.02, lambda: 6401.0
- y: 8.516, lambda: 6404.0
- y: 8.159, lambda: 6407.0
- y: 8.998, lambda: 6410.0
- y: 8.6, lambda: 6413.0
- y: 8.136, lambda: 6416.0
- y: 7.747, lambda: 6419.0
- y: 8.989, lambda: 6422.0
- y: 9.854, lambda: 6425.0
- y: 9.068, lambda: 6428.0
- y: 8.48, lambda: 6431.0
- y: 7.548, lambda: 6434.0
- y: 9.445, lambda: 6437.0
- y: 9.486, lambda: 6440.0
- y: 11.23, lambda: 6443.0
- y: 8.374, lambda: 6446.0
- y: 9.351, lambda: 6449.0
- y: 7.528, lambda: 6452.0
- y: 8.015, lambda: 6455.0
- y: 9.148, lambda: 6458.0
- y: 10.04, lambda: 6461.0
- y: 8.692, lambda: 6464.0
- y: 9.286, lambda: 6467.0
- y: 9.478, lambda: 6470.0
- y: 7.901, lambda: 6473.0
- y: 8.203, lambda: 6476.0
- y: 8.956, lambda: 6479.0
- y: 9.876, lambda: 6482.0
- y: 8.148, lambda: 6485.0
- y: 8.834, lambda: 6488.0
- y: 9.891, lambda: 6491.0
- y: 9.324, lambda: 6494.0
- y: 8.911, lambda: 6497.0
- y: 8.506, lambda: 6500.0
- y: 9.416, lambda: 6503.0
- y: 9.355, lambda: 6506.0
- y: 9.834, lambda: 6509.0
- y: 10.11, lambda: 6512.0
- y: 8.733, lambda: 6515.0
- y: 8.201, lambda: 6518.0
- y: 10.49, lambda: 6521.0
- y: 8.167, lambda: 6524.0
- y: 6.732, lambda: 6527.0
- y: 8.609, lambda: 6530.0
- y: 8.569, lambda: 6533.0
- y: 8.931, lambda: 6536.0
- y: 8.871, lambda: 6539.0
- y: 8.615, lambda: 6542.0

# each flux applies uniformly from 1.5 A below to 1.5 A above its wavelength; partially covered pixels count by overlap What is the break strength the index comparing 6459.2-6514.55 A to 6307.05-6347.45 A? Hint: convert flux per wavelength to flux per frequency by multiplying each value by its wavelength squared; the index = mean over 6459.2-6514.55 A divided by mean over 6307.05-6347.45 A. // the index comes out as 1.1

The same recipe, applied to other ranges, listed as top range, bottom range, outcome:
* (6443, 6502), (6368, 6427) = 1.04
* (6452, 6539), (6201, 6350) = 1.06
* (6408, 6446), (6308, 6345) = 1.09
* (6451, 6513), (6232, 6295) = 1.06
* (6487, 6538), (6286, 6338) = 1.12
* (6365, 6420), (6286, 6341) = 1.06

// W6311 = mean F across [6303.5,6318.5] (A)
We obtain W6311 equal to 7.38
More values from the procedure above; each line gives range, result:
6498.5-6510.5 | 9.28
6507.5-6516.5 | 9.56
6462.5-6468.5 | 8.99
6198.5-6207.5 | 9.73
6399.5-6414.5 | 8.86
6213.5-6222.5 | 9.25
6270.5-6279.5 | 9.51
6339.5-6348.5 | 7.84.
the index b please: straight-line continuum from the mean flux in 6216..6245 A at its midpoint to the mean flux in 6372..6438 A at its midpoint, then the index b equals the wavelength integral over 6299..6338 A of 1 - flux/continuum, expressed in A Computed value 1.3 A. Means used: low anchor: 9.15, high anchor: 8.78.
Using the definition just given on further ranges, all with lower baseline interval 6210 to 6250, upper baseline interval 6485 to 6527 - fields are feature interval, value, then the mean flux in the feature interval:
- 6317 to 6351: 1.46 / 8.72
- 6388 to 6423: 0.99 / 8.85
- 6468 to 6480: 0.59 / 8.65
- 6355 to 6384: 0.63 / 8.91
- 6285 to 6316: 3.05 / 8.22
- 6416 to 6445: 0.21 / 9.03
